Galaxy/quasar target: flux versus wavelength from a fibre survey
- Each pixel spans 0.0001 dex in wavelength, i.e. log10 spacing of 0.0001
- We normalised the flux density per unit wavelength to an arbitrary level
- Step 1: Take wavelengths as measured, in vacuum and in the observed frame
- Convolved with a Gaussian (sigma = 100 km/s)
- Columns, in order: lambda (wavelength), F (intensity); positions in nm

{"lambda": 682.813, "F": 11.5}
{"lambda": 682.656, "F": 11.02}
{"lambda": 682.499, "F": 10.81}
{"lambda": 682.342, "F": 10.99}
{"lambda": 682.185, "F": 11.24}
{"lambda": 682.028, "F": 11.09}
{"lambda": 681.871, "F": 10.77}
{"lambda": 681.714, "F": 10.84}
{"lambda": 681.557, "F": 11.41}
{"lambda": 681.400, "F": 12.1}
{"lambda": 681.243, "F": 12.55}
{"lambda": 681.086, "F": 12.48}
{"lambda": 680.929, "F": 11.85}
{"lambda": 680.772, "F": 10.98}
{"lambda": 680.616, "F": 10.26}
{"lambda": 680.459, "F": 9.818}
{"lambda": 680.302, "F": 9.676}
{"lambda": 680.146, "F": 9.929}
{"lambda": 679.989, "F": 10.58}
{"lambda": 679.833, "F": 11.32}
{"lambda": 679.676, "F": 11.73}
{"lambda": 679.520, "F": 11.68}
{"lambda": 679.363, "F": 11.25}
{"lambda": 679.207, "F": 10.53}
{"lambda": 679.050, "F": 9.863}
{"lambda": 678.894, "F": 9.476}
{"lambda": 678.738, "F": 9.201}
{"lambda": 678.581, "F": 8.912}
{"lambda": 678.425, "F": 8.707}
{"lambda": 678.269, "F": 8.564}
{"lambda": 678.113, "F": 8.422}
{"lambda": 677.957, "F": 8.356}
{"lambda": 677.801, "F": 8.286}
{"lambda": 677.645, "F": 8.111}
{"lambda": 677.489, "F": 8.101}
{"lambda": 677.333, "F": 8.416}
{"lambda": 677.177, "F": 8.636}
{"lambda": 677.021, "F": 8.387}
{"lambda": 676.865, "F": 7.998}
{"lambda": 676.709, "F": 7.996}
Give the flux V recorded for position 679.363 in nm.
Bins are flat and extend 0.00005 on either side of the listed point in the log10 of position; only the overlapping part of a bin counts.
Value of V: 11.25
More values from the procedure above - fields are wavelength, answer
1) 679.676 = 11.73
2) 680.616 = 10.26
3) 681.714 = 10.84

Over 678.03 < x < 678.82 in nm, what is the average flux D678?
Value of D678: 8.77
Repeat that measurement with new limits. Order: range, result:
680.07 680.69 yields 9.92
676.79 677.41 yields 8.36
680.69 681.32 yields 12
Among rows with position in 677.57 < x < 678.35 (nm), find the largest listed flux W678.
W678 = 8.564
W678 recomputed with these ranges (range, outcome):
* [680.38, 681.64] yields 12.55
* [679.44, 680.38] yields 11.73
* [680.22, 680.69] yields 10.26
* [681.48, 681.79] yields 11.41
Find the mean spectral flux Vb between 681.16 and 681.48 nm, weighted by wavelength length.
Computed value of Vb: 12.3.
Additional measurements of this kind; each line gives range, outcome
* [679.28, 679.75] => 11.5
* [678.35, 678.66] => 8.8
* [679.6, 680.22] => 10.9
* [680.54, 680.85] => 10.6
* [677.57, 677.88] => 8.2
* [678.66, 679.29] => 9.79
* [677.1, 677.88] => 8.31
